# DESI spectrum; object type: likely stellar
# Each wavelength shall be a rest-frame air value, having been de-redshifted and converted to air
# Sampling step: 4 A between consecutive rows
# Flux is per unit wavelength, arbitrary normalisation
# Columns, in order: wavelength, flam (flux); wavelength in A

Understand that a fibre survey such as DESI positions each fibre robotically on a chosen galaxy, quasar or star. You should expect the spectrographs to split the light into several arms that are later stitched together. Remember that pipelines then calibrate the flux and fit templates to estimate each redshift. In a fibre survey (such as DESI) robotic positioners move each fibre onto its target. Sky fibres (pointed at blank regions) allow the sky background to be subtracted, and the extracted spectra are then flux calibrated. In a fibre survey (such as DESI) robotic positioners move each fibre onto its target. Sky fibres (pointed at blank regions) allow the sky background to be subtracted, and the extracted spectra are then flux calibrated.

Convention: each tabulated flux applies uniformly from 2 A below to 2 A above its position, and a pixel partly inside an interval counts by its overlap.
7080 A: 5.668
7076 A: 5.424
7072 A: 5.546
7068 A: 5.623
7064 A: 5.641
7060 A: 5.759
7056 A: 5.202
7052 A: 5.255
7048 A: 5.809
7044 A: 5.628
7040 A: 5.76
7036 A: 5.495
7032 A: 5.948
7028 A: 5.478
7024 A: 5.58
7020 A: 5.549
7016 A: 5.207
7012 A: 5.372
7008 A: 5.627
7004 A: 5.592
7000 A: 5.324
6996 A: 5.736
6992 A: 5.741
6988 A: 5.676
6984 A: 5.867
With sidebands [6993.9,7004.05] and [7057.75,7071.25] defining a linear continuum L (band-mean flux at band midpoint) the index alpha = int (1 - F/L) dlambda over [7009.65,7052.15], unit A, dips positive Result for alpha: 0.2 A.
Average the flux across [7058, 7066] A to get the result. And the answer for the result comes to 5.7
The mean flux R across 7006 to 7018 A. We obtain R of 5.4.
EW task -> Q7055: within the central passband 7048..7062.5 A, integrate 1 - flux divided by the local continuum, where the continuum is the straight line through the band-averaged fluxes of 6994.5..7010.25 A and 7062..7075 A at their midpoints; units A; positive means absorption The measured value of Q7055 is 0.3 A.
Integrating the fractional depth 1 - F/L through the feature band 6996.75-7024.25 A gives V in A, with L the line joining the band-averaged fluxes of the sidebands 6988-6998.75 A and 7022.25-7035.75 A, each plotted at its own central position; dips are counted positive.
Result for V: 1.0 A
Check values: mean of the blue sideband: 5.7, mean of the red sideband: 5.65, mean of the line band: 5.47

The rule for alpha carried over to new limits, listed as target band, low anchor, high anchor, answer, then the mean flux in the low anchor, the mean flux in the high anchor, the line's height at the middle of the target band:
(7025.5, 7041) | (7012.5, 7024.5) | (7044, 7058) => -0.6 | 5.42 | 5.45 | 5.43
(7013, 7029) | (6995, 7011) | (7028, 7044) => 0.5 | 5.55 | 5.69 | 5.62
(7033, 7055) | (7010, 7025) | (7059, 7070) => -0.1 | 5.42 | 5.67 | 5.56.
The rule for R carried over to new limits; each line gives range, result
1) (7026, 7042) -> 5.67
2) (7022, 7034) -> 5.67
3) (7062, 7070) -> 5.63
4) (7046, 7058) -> 5.42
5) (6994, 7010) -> 5.57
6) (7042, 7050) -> 5.72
